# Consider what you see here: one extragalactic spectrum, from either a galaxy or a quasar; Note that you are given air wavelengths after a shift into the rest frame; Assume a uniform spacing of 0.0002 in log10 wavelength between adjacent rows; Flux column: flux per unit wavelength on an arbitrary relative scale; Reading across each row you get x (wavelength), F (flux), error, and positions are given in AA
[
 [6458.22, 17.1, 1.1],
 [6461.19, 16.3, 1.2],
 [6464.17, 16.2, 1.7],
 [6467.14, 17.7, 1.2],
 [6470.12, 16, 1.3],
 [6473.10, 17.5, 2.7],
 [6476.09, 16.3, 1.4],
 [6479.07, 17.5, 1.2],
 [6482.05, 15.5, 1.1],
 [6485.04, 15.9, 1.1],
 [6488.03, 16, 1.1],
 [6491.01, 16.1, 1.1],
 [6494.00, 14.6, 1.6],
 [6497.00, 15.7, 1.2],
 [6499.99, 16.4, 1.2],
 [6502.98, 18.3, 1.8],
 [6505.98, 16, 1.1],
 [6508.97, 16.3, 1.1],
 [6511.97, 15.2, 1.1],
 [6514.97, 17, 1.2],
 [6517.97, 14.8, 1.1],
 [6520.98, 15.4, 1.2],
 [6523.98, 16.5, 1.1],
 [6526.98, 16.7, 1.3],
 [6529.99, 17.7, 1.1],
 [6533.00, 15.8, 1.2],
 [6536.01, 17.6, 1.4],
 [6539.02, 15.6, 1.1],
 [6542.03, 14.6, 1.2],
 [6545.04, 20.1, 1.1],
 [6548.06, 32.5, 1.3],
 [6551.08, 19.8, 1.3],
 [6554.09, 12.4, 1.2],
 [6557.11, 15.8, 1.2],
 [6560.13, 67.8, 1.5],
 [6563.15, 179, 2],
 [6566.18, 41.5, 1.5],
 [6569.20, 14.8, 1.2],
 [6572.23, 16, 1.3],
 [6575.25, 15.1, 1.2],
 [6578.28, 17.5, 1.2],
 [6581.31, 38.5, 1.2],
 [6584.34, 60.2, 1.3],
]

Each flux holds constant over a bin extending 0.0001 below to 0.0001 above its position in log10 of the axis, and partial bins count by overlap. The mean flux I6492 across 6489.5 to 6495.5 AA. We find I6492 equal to 15.4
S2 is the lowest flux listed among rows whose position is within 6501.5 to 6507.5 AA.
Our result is 16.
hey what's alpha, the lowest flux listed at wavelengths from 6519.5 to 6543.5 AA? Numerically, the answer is 14.6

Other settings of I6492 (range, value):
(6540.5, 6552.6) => 21.7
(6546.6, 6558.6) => 20.1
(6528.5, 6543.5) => 16.3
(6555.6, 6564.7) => 87.3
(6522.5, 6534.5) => 16.7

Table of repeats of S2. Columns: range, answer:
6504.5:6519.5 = 14.8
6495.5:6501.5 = 15.7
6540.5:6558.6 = 12.4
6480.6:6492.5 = 15.5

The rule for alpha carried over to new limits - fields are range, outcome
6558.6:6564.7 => 67.8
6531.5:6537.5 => 15.8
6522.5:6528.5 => 16.5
